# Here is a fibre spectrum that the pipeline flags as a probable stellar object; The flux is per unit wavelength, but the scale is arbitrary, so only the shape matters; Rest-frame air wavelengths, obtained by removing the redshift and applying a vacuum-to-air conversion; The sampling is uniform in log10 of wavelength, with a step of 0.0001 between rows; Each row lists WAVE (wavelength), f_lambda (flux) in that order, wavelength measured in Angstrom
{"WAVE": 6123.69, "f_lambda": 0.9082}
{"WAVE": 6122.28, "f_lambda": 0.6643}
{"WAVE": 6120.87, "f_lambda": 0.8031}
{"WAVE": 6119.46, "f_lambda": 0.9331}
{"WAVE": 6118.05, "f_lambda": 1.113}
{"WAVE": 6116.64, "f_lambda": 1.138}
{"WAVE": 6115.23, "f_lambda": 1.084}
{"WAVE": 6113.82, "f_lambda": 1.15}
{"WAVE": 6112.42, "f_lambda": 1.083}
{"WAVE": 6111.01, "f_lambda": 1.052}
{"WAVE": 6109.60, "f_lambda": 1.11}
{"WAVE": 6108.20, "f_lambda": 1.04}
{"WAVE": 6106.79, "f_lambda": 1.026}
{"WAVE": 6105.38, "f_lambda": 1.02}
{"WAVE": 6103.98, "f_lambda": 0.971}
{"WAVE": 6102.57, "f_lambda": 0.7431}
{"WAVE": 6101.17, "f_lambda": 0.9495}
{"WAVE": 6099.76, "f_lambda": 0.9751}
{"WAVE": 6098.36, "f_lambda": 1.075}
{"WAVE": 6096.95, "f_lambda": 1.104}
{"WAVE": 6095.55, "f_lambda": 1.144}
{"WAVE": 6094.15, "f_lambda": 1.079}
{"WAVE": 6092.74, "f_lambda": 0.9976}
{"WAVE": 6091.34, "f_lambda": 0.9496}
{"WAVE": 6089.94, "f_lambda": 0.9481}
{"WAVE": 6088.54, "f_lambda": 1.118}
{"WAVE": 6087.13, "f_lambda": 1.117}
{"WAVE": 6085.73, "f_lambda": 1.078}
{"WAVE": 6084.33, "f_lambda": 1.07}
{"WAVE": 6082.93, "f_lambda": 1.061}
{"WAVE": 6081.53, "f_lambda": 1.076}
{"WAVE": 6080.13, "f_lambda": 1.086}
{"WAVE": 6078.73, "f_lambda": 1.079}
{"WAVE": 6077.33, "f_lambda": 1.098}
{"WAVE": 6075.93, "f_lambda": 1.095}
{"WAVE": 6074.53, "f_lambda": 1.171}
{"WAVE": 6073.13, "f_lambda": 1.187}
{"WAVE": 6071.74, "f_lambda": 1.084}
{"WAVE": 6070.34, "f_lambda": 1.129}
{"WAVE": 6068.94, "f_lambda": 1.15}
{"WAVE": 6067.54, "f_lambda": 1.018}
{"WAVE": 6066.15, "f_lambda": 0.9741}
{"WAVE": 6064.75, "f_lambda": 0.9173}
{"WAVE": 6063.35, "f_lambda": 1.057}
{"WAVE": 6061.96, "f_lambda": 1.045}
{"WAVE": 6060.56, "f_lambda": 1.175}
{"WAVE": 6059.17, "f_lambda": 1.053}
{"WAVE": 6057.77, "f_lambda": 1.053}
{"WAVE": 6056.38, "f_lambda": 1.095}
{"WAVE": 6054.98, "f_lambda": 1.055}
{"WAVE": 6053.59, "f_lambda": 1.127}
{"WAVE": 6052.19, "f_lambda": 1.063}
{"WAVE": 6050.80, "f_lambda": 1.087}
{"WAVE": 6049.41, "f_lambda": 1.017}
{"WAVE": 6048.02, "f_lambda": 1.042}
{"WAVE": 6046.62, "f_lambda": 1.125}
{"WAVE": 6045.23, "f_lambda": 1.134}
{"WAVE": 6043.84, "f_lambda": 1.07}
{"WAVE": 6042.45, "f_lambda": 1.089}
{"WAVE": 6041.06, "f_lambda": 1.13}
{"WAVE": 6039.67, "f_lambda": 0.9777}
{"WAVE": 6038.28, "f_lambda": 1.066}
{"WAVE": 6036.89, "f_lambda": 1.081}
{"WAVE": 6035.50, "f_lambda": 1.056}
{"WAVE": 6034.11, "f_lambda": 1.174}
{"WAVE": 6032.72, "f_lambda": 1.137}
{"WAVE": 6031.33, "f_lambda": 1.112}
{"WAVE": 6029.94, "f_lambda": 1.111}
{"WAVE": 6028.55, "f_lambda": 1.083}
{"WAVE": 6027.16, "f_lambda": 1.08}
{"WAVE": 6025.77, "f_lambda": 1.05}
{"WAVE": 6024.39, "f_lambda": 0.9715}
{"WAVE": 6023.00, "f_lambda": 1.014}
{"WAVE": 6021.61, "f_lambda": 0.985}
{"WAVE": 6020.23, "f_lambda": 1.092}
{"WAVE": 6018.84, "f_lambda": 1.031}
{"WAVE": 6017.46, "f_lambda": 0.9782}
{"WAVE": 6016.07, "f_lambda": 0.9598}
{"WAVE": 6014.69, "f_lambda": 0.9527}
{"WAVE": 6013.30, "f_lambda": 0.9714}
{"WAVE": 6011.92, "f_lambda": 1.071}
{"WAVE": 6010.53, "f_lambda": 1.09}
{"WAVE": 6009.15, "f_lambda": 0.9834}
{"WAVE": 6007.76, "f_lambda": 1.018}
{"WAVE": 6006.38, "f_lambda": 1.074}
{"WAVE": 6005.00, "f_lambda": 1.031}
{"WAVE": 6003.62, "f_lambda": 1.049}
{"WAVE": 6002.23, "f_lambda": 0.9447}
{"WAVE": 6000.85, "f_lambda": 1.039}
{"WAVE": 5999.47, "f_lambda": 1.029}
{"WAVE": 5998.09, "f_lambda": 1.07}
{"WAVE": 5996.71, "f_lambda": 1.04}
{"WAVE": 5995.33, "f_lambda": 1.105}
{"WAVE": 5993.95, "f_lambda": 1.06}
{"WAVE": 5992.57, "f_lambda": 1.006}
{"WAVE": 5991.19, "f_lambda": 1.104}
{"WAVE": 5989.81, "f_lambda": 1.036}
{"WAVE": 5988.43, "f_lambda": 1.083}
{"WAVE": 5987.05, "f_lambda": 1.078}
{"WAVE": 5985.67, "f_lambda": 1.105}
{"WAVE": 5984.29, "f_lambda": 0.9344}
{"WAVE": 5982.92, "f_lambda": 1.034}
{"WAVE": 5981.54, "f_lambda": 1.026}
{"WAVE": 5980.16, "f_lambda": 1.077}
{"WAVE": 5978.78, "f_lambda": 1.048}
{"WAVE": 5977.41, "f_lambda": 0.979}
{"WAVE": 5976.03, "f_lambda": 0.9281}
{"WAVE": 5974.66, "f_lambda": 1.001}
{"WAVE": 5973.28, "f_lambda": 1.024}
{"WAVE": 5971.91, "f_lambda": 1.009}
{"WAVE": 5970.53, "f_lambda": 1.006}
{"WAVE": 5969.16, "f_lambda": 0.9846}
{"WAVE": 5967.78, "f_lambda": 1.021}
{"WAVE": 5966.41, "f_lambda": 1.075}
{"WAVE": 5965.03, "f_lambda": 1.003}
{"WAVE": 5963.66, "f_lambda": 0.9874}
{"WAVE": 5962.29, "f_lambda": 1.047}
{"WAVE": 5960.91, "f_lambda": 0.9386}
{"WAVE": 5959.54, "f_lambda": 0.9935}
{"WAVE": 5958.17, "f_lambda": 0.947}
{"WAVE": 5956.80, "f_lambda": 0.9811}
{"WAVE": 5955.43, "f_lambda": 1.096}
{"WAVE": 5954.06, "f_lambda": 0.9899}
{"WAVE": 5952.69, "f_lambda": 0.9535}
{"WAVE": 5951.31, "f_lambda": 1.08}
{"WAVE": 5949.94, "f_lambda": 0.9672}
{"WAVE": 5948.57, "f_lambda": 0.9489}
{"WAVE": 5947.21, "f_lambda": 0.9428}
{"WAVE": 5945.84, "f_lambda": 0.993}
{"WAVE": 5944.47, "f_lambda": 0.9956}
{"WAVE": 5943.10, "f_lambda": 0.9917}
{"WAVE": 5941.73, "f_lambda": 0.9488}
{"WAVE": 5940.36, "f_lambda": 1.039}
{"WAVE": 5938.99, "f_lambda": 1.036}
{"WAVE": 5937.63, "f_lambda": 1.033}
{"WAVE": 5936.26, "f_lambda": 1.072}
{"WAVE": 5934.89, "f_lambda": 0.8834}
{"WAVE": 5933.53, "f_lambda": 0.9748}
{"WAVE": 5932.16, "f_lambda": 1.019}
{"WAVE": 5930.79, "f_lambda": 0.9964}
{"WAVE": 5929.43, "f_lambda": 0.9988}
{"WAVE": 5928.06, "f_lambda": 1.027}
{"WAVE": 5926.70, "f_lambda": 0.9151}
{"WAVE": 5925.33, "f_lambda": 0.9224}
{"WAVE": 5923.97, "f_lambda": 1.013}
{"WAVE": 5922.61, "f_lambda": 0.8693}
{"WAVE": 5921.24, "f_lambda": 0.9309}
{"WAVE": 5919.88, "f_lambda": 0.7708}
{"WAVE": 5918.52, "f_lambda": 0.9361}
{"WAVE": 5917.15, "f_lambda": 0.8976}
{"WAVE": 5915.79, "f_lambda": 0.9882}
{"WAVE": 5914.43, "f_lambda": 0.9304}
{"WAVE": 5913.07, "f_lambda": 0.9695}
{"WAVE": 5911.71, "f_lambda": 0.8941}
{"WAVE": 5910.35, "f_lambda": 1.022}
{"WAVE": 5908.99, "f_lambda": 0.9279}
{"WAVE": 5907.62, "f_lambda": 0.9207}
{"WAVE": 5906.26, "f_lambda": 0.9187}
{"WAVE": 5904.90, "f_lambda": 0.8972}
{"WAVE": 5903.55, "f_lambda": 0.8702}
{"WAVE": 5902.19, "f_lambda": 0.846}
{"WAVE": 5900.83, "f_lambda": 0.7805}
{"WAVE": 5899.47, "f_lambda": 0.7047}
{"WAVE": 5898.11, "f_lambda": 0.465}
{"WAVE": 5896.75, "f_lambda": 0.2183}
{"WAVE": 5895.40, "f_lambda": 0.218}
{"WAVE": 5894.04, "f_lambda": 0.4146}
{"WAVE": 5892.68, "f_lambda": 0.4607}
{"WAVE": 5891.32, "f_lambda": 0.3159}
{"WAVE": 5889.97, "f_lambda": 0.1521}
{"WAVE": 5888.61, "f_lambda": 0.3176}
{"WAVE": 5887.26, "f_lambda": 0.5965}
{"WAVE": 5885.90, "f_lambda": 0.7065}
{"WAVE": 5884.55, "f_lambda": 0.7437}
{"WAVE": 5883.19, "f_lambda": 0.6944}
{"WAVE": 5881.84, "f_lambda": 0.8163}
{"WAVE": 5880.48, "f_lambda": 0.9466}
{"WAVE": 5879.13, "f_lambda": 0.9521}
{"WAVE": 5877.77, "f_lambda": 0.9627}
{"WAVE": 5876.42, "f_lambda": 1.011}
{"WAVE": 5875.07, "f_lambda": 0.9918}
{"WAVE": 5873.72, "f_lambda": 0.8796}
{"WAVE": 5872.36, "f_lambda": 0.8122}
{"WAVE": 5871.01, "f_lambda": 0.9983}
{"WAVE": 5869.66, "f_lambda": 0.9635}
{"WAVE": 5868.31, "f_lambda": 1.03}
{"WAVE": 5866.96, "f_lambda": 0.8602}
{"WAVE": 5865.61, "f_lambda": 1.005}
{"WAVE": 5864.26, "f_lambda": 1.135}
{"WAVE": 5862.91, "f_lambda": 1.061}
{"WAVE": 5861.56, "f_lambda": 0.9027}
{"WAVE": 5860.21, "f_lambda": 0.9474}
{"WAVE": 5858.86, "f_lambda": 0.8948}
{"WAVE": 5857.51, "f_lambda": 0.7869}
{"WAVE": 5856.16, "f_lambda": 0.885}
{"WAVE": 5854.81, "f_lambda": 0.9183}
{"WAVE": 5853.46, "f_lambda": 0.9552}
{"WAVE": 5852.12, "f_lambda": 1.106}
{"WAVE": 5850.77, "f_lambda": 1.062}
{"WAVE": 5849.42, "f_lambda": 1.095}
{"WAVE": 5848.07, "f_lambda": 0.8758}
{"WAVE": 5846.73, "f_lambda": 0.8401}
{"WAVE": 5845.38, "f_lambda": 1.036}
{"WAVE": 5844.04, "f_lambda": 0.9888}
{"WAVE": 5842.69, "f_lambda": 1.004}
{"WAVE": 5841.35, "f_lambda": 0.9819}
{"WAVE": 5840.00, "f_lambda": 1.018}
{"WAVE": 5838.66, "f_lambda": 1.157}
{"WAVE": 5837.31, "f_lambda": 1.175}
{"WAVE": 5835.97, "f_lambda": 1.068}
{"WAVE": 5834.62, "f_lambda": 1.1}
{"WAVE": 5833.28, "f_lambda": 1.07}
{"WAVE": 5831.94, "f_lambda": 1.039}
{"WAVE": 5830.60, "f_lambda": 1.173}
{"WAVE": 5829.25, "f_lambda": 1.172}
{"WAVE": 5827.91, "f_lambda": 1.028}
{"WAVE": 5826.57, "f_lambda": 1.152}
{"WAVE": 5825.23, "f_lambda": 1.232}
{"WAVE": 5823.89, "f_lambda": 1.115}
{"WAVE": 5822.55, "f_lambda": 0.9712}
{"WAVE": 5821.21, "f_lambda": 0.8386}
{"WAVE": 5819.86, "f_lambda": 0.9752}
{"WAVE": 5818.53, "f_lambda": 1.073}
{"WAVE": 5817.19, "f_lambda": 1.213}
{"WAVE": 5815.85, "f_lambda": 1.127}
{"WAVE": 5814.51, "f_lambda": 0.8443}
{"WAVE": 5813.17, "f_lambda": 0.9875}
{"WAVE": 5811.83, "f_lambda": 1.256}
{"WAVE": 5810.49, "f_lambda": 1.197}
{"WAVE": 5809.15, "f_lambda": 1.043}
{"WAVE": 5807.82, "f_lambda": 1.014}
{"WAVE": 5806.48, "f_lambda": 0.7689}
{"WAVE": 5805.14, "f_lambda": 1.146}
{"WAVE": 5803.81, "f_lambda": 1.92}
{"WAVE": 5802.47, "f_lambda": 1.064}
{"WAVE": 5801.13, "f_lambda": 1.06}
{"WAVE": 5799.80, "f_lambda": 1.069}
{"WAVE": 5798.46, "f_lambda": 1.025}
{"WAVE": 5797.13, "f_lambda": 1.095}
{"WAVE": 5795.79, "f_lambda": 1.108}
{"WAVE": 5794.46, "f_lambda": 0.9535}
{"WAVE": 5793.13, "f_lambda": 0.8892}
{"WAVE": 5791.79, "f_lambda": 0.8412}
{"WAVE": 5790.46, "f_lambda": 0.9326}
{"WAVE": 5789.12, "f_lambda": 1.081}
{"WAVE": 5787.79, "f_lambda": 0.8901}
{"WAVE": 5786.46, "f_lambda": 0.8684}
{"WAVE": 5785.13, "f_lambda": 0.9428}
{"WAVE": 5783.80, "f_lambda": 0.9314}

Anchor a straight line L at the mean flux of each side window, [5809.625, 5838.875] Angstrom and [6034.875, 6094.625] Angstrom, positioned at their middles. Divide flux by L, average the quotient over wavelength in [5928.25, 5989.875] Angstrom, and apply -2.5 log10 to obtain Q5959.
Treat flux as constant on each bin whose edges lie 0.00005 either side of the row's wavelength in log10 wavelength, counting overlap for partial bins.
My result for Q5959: 0.075 mag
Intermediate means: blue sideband 1.09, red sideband 1.07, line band 1.01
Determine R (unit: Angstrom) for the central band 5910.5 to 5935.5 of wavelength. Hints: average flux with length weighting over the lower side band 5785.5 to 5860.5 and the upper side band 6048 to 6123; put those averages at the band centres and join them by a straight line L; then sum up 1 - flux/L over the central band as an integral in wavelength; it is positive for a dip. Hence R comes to 2.4 Angstrom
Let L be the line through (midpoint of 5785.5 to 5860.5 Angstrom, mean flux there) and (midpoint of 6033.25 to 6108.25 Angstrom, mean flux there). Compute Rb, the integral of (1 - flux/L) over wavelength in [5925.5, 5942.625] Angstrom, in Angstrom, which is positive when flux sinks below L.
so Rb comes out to 0.9 Angstrom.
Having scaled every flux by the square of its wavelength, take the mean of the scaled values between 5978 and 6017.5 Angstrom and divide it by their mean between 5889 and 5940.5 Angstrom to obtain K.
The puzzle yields 1.30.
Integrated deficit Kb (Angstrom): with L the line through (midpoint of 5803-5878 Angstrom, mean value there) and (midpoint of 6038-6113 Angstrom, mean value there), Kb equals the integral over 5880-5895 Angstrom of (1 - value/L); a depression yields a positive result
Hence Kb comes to 7.1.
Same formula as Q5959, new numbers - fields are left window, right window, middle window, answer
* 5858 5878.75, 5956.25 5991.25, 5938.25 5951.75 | 0.01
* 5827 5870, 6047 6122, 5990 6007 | -0.01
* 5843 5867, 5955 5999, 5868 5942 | 0.20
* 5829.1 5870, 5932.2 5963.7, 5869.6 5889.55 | 0.23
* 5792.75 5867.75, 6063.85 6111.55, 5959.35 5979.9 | 0.05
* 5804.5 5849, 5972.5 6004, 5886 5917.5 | 0.46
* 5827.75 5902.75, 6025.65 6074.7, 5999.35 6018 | 0.02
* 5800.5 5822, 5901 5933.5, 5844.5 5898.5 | 0.25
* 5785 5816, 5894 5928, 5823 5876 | -0.07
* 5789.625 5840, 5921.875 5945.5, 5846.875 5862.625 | 0.11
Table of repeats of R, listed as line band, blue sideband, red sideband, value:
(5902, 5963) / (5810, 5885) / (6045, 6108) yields 3.5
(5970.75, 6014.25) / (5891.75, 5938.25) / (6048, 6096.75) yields -3.6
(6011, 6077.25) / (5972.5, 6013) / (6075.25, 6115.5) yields -1.6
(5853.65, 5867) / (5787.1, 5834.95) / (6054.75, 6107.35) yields 1.5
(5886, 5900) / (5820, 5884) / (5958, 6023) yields 8.5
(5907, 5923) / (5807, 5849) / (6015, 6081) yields 2.1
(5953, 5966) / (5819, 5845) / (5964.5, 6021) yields 0.5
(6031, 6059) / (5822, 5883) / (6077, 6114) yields -1.3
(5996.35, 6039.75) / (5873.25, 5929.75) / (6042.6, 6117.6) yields -3.5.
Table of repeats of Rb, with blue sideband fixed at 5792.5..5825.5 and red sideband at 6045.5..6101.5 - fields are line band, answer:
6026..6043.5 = -0.3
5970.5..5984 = 0.8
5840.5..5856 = 1.3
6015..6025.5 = 0.7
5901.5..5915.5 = 2.0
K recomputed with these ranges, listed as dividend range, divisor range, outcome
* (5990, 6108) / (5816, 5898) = 1.25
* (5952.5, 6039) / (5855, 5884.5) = 1.16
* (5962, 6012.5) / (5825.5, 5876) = 1.07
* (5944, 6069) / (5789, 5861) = 1.06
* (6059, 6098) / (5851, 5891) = 1.34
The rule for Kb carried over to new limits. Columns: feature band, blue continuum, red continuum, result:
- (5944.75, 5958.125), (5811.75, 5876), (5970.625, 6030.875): 0.4 Angstrom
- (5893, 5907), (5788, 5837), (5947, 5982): 5.4 Angstrom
